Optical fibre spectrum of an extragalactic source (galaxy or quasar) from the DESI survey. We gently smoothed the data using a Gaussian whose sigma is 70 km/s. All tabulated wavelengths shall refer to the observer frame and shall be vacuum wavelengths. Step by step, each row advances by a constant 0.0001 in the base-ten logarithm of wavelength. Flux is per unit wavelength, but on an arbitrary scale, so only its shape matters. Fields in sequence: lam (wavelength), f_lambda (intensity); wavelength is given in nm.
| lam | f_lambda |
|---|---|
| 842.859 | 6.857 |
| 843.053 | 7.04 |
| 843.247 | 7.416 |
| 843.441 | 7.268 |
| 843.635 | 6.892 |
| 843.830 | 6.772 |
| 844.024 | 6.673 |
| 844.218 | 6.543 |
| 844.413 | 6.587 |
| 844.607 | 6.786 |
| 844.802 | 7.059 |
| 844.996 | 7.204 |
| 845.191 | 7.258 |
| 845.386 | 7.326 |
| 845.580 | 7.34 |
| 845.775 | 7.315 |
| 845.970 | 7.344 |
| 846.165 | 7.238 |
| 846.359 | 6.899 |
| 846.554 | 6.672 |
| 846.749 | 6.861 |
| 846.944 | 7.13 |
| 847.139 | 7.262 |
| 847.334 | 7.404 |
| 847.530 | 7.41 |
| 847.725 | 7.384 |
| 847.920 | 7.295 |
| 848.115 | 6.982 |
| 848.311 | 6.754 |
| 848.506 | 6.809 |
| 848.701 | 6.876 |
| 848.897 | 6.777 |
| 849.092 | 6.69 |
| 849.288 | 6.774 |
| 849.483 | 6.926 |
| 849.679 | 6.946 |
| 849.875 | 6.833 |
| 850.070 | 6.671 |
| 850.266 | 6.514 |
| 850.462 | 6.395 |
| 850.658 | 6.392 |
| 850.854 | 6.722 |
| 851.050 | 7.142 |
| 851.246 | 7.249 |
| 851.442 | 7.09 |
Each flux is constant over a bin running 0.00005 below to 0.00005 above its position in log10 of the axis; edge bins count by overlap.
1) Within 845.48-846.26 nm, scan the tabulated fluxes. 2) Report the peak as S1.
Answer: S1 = 7.344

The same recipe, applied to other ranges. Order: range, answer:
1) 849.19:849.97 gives 6.946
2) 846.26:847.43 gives 7.404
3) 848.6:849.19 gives 6.876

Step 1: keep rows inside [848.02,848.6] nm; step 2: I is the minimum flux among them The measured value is 6.754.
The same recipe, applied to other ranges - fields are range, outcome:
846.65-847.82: 6.861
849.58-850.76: 6.392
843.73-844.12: 6.673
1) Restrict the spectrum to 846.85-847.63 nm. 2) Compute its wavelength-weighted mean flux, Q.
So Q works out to 7.3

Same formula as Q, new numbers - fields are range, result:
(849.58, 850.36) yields 6.74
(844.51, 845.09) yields 7.02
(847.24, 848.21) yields 7.29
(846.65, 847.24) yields 7.09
